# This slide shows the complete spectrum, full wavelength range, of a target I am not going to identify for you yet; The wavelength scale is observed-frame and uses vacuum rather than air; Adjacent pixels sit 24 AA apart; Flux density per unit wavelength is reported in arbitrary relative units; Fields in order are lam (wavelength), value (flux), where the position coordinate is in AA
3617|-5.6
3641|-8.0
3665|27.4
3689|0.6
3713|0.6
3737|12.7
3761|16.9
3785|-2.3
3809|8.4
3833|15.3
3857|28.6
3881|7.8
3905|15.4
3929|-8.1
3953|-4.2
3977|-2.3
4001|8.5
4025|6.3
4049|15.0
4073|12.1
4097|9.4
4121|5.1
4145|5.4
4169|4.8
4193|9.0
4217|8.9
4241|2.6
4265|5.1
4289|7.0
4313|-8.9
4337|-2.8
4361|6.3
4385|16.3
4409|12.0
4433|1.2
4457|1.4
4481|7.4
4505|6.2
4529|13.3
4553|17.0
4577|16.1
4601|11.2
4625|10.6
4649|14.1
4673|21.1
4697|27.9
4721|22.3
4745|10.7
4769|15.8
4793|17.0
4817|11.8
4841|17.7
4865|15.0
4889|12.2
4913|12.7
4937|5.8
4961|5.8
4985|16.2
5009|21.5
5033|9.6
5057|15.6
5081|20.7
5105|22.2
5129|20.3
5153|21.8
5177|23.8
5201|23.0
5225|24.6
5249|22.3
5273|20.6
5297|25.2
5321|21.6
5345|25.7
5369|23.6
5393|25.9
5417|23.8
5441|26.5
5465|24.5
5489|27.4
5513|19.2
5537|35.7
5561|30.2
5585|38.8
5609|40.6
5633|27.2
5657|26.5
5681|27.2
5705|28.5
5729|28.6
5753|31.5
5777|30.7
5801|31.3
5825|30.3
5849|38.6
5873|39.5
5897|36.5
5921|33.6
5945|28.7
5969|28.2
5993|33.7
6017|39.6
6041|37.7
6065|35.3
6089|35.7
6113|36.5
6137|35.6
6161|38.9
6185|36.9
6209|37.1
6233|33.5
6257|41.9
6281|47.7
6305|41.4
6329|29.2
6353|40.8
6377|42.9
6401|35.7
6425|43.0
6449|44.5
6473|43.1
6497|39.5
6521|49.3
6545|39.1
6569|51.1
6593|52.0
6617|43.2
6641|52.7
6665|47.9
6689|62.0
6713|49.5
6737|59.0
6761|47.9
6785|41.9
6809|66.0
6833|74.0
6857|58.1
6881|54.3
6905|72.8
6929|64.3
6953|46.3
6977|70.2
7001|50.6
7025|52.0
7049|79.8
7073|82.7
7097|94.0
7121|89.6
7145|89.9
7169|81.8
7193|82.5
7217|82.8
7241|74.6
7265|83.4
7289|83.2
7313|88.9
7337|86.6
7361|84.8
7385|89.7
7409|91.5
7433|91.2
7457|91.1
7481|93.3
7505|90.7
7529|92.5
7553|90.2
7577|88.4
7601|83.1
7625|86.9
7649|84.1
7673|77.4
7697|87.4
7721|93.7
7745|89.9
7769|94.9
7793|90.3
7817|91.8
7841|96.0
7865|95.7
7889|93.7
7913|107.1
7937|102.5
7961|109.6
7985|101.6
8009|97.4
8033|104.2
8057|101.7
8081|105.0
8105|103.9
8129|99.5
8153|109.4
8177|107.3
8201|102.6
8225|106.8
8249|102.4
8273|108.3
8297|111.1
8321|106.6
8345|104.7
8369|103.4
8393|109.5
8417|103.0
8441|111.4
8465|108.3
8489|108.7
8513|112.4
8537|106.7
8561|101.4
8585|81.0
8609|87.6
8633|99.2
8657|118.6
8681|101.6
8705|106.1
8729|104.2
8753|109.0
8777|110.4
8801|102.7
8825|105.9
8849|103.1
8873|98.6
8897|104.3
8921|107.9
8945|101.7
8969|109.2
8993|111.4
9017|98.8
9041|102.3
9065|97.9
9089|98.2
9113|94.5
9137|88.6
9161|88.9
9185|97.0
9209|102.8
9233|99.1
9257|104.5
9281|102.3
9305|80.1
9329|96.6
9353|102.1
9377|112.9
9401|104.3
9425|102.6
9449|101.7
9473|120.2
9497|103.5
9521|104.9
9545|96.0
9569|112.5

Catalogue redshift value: 0.767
